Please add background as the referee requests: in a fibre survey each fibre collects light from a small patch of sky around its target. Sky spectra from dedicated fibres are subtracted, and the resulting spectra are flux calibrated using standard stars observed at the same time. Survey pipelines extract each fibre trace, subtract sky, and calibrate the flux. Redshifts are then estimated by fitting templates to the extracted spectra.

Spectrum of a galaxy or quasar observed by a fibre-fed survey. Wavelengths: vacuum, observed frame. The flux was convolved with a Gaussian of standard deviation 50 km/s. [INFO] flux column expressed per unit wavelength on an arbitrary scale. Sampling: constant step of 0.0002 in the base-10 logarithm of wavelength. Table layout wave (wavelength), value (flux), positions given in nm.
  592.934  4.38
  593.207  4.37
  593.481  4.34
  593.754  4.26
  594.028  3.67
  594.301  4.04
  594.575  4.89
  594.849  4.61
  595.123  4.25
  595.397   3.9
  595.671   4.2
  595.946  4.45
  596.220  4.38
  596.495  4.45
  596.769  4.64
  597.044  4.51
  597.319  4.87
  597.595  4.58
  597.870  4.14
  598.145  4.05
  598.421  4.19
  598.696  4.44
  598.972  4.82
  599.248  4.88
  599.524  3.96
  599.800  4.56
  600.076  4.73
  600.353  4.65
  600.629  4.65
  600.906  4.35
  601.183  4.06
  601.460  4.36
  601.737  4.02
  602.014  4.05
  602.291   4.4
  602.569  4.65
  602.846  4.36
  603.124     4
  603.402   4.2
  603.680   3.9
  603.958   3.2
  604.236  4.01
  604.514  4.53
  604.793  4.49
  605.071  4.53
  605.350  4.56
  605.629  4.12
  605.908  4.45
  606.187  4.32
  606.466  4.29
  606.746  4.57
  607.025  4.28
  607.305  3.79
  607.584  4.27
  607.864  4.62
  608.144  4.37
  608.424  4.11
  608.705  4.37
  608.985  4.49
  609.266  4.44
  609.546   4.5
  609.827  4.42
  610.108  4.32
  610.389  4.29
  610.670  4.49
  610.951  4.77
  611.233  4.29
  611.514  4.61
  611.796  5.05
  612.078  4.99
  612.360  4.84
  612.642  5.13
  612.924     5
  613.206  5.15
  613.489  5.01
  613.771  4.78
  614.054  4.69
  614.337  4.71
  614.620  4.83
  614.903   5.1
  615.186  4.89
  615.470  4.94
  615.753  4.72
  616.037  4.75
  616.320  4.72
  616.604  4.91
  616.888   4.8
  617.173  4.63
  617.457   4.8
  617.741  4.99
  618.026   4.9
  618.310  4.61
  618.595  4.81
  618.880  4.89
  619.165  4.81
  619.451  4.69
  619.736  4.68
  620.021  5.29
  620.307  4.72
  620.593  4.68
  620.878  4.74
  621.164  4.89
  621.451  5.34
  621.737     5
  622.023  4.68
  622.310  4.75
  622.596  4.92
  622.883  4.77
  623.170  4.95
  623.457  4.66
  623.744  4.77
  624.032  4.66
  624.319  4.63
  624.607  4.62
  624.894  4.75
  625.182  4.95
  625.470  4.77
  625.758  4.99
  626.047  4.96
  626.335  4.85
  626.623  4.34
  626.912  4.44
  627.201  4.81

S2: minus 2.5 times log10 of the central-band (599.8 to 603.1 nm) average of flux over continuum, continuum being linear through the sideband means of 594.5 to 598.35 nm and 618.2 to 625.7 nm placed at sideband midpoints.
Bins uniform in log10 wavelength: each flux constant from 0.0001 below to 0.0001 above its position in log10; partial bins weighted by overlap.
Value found 0.03 mag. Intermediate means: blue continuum 4.41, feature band 4.38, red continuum 4.81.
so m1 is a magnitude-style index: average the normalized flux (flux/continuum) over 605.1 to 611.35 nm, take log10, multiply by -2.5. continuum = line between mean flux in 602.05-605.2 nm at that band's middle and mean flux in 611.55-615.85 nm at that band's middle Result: 0.04 mag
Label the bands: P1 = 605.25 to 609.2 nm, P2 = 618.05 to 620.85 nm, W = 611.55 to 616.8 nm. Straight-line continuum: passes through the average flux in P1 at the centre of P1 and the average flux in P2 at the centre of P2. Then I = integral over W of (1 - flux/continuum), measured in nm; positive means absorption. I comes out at -0.340 nm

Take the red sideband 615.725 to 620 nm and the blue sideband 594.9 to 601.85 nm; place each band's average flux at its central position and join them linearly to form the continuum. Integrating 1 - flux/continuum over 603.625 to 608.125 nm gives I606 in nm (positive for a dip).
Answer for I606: 0.30 nm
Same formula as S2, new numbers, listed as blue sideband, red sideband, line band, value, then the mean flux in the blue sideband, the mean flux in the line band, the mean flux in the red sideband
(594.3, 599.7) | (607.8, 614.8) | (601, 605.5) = 0.08 mag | 4.42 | 4.21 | 4.65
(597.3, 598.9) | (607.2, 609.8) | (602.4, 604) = 0.06 mag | 4.36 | 4.11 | 4.34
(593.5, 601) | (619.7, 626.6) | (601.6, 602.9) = 0.05 mag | 4.41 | 4.29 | 4.83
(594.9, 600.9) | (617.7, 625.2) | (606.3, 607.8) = 0.08 mag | 4.44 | 4.26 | 4.82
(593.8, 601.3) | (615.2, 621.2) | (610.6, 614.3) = -0.03 mag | 4.4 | 4.83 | 4.81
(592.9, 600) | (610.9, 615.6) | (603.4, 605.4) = 0.11 mag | 4.38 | 4.16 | 4.87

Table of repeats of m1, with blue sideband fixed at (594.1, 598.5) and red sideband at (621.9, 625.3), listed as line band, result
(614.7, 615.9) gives -0.06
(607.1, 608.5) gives 0.07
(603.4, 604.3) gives 0.19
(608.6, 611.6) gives 0.03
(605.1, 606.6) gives 0.04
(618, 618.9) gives -0.02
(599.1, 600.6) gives -0.03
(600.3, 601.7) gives 0.02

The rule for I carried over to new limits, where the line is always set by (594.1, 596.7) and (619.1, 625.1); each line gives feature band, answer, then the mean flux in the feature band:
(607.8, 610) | 0.08 nm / 4.41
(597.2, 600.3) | -0.05 nm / 4.48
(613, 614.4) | -0.07 nm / 4.88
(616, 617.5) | -0.02 nm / 4.77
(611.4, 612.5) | -0.06 nm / 4.88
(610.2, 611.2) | 0.03 nm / 4.48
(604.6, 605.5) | 0.00 nm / 4.52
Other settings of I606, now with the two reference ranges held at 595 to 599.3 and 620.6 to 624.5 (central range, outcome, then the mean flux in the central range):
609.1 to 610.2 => 0.045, 4.43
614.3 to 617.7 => -0.079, 4.83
